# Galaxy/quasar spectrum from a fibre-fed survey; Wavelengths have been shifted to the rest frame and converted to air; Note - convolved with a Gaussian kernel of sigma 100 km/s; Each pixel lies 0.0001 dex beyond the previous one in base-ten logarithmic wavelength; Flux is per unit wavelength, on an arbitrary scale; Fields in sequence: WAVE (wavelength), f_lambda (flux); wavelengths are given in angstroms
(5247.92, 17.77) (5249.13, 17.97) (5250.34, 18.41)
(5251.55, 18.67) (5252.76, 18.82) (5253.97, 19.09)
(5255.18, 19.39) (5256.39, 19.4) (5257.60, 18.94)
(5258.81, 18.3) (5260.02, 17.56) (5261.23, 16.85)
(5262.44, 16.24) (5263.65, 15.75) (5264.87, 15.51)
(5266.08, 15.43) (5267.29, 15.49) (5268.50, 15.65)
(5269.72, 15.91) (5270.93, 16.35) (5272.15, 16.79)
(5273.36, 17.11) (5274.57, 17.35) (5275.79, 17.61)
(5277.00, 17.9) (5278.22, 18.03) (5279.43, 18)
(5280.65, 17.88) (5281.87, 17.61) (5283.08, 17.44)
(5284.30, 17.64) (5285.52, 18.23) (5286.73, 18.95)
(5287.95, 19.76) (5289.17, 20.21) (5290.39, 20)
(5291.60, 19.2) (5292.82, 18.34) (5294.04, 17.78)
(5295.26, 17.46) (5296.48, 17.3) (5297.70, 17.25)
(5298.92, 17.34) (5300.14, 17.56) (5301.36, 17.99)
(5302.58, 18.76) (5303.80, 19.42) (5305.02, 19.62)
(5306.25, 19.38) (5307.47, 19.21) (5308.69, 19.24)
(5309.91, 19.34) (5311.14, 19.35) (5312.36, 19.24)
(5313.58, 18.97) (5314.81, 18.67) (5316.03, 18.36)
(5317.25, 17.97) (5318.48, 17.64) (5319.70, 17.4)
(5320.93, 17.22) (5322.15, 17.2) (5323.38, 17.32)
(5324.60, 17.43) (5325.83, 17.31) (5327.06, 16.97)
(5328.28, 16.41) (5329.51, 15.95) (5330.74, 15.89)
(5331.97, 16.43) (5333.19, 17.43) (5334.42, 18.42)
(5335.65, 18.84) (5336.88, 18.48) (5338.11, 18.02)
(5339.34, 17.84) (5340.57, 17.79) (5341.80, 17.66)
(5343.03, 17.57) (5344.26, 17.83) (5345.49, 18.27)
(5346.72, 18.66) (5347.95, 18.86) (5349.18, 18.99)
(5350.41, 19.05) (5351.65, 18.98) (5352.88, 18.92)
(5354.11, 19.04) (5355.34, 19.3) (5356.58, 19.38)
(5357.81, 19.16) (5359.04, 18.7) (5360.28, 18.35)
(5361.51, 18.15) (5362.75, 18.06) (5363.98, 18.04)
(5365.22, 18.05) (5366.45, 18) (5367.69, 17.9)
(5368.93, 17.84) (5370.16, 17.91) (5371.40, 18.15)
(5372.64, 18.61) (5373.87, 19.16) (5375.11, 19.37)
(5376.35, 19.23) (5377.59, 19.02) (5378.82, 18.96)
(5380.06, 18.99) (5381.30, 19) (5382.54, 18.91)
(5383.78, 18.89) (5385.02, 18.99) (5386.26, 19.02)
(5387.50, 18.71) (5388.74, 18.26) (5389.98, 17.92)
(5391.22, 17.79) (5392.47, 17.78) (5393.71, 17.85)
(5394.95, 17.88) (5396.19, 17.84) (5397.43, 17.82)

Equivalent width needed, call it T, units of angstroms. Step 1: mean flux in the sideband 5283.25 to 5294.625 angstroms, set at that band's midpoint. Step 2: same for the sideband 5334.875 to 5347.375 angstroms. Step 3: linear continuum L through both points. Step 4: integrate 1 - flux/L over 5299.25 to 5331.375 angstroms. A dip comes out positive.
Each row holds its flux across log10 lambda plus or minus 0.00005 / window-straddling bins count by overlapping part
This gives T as 0.7 angstroms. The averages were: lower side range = 18.8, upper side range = 18.1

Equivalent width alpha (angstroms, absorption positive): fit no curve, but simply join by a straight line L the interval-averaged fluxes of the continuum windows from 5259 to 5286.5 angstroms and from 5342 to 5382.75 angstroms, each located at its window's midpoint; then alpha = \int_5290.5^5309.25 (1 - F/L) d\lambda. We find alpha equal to -1.03 angstroms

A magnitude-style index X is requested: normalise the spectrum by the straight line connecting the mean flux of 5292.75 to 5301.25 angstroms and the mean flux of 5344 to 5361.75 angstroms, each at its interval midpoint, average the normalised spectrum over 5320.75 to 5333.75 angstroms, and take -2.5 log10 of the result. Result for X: 0.08 mag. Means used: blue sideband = 17.5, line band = 16.9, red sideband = 18.8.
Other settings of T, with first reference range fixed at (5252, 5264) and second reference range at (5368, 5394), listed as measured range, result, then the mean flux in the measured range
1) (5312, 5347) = 1.3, 17.7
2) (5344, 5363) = -0.3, 18.8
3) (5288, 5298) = -0.2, 18.6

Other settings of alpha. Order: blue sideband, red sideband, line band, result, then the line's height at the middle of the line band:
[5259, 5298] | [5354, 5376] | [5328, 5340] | 0.49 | 18.1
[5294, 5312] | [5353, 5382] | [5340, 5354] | 0.11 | 18.6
